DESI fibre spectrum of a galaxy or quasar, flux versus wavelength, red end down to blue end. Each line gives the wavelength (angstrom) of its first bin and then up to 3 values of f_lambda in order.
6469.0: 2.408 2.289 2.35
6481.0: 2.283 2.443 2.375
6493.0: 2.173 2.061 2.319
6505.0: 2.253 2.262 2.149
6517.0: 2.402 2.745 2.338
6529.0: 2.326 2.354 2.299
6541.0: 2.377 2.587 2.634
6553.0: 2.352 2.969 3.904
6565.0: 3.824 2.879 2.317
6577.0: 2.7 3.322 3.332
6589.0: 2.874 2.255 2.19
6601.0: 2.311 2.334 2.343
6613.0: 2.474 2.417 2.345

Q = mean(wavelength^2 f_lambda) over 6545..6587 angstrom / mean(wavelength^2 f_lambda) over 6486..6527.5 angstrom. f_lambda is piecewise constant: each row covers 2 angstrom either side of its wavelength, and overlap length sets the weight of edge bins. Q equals 1.3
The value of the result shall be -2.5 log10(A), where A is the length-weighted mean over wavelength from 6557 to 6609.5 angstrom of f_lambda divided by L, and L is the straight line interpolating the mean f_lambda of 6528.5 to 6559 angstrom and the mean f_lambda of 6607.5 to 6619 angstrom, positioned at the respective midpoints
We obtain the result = -0.16 mag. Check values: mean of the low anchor 2.5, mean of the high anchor 2.41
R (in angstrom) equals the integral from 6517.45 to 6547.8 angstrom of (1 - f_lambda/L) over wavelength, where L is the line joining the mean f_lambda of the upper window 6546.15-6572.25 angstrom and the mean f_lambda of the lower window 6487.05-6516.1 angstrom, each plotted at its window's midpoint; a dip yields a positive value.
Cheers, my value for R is 2.57 angstrom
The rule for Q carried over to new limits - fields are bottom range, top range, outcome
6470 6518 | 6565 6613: 1.20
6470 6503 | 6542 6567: 1.35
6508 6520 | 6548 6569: 1.38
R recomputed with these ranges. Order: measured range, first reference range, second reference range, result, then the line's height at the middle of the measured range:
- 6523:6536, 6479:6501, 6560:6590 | 1.6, 2.67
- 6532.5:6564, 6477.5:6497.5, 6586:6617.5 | -5.0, 2.36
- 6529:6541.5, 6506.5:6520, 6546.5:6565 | 1.6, 2.69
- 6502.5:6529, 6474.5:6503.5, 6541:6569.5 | 2.2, 2.57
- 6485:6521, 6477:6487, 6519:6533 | 1.8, 2.4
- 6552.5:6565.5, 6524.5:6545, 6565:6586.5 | -2.7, 2.73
